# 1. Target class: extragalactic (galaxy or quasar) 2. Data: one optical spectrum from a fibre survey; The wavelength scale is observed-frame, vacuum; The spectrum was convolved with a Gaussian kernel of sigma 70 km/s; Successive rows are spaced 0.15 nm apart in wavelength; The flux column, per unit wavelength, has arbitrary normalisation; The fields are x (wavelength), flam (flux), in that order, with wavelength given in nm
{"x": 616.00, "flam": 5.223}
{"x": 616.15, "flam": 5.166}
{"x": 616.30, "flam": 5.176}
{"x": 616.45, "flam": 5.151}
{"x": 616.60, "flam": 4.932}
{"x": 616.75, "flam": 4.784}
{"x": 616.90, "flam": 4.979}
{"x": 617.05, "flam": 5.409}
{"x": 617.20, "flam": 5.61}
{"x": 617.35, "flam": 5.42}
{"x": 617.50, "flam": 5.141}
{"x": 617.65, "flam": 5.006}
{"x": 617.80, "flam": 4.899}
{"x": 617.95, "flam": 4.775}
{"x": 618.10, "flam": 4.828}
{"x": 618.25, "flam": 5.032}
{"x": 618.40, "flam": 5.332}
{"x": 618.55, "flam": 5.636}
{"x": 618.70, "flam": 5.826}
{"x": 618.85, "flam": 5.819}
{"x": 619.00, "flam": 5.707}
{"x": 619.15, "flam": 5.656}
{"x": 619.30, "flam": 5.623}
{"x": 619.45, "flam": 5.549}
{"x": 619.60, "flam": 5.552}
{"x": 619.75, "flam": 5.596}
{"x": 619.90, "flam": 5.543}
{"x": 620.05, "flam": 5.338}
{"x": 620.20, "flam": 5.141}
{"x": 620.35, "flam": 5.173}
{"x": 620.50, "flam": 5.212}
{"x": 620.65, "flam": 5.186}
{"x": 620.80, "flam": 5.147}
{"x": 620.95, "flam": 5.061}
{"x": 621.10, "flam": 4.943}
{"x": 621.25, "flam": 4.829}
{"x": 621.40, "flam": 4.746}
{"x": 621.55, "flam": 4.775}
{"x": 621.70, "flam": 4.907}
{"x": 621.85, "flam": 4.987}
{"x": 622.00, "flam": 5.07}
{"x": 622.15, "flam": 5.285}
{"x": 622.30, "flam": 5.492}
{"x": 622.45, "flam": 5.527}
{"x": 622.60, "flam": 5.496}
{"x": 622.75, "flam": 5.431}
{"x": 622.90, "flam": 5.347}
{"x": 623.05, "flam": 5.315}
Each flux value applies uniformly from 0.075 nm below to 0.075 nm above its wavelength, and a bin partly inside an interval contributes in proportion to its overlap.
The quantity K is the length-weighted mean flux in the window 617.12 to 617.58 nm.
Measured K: 5.39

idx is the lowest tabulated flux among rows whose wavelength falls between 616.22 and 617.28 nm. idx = 4.784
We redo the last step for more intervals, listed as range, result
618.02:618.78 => 4.828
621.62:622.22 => 4.907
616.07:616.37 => 5.166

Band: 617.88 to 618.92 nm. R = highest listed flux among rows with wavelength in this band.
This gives 5.826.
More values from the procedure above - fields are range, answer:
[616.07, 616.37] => 5.176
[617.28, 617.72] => 5.42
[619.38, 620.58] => 5.596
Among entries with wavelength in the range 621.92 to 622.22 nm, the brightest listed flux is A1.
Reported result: 5.285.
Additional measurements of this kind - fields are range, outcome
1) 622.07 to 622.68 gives 5.527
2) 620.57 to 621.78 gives 5.186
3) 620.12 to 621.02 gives 5.212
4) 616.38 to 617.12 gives 5.409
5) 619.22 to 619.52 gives 5.623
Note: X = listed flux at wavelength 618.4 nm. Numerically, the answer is 5.332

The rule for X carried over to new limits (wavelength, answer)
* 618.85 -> 5.819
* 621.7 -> 4.907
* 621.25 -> 4.829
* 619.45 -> 5.549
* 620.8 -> 5.147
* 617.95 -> 4.775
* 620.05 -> 5.338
